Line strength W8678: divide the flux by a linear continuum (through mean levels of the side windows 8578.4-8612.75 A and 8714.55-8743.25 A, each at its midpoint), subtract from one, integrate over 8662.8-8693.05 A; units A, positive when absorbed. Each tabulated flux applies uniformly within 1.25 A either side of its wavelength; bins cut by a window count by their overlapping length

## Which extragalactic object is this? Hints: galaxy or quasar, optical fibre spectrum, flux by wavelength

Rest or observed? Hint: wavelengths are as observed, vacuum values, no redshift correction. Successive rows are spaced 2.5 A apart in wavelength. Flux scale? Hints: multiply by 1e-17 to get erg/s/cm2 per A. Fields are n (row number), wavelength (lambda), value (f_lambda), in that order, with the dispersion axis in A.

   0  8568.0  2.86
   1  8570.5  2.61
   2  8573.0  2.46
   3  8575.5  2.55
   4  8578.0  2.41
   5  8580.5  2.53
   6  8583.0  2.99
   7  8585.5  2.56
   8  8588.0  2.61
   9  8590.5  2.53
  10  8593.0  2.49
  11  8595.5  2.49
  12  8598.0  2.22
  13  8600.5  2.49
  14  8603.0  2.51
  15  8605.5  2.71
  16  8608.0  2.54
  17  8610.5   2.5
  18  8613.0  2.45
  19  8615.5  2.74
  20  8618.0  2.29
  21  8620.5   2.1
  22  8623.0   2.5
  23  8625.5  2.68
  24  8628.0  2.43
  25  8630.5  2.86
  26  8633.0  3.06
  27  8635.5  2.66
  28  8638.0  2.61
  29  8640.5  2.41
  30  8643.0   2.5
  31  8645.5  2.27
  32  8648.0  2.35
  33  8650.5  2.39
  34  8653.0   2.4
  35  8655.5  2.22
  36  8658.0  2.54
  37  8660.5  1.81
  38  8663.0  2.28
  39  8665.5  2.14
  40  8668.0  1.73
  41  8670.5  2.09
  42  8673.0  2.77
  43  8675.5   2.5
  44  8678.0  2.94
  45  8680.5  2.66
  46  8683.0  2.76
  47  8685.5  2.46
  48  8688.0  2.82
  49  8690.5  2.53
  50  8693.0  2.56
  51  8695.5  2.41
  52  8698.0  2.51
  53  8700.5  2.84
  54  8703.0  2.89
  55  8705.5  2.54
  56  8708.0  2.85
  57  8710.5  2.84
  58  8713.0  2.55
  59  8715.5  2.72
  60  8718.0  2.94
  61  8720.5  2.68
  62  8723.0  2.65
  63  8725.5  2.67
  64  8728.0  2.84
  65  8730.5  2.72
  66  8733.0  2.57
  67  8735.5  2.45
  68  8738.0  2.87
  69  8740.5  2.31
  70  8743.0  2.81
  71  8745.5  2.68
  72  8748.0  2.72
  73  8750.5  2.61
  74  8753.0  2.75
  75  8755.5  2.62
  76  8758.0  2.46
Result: 1.7 A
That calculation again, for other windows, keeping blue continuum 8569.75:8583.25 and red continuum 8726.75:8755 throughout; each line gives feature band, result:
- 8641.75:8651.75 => 0.88 A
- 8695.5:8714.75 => -0.40 A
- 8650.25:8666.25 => 2.23 A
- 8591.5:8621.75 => 1.39 A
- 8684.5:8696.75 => 0.35 A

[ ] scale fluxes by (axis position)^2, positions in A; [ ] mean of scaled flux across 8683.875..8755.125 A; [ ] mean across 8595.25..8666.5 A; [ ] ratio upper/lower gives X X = 1.1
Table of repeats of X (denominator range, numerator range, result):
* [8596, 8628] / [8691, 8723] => 1.11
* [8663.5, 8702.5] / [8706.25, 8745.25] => 1.08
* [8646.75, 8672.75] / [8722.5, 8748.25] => 1.22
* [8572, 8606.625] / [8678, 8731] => 1.09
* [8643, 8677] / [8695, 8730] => 1.20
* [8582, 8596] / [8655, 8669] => 0.83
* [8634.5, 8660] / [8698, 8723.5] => 1.15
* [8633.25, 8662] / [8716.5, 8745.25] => 1.14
